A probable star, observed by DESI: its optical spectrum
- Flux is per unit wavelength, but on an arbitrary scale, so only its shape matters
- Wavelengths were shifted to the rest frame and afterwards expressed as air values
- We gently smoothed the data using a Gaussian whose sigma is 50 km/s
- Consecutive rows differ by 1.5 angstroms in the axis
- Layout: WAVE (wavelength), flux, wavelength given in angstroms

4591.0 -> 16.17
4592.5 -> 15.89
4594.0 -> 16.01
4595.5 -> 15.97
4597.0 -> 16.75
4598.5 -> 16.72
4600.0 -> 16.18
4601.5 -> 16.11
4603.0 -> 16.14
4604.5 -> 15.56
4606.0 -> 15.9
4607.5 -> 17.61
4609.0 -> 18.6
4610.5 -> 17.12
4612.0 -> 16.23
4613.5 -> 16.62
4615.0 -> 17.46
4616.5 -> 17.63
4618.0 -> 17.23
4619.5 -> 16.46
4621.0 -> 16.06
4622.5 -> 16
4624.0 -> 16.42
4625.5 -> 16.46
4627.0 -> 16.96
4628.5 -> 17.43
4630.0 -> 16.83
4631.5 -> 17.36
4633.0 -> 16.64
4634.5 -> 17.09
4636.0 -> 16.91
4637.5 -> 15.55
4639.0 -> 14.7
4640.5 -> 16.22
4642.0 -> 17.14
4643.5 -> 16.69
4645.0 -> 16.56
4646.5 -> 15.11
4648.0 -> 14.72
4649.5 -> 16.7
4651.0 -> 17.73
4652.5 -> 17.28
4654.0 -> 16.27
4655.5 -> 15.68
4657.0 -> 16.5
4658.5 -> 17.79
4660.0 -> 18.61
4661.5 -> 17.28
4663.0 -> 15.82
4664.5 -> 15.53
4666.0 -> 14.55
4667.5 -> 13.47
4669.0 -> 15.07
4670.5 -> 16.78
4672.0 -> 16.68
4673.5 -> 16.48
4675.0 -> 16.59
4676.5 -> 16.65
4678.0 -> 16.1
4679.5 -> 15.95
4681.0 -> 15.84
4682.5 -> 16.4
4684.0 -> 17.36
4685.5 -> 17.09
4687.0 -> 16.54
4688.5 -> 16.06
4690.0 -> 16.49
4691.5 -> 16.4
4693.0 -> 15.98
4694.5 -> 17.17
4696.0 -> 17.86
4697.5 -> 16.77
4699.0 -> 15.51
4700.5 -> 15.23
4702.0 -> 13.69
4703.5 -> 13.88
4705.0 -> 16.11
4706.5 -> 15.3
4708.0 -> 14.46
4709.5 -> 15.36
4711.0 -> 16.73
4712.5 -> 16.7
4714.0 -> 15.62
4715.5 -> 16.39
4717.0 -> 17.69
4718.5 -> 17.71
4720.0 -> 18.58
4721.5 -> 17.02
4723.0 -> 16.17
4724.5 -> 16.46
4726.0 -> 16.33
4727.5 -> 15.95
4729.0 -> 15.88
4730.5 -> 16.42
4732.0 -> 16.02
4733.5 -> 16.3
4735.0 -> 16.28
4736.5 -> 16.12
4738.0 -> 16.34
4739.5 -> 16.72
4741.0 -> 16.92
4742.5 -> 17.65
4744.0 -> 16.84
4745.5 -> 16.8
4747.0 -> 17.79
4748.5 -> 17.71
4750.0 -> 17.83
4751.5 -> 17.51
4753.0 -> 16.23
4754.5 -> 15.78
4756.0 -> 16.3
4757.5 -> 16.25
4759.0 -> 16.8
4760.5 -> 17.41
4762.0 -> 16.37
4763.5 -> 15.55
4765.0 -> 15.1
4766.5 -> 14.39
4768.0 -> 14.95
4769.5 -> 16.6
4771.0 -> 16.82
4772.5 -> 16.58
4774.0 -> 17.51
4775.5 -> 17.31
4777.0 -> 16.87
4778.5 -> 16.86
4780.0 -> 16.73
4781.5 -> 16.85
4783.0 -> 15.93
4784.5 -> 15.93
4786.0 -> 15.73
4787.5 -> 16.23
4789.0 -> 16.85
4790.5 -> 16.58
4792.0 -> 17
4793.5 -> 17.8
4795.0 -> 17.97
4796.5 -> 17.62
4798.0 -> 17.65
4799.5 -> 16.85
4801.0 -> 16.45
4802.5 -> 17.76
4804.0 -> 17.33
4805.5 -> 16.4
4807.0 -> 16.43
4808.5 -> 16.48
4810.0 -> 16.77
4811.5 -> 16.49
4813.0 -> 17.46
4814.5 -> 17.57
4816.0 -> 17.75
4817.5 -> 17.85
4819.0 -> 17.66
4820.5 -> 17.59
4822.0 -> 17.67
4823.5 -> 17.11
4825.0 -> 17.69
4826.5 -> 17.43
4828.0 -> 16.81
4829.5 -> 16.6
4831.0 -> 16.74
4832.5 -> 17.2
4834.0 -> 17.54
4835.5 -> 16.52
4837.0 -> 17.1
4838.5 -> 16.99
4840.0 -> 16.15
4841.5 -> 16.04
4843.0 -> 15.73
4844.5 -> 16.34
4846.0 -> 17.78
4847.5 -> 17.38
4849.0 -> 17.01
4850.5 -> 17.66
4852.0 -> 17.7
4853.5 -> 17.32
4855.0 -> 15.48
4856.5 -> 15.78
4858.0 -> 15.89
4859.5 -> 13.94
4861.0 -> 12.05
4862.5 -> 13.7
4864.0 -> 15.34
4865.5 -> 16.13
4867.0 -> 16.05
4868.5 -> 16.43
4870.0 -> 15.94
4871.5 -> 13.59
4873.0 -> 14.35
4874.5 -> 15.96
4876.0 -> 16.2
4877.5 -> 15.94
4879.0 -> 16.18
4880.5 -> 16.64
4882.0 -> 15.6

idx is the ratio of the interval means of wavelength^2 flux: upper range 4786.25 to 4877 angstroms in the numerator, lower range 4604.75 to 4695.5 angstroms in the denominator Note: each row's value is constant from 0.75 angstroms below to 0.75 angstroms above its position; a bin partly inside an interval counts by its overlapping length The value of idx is 1.1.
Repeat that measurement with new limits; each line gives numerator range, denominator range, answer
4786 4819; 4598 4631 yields 1.11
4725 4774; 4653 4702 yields 1.04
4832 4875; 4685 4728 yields 1.05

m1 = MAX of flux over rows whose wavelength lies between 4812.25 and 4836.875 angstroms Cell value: 17.85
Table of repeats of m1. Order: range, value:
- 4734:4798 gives 17.97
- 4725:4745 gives 17.65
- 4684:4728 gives 18.58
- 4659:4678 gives 18.61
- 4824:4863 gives 17.78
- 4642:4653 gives 17.73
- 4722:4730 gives 16.46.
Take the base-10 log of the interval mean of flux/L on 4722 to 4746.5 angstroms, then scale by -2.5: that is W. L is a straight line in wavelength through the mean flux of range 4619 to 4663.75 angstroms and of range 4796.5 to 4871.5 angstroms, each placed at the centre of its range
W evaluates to 0.01 mag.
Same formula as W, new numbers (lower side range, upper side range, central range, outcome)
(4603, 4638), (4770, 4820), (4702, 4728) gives 0.05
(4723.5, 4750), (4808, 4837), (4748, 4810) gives 0.02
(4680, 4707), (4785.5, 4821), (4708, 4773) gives 0.00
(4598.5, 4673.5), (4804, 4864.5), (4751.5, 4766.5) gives 0.03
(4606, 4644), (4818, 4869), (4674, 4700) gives 0.01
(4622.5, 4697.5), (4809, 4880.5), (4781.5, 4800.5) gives -0.03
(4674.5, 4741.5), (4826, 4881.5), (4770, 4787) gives -0.03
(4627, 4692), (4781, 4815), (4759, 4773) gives 0.05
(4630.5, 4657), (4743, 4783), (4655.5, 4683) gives 0.01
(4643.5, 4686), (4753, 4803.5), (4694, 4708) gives 0.05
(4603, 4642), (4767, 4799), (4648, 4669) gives 0.03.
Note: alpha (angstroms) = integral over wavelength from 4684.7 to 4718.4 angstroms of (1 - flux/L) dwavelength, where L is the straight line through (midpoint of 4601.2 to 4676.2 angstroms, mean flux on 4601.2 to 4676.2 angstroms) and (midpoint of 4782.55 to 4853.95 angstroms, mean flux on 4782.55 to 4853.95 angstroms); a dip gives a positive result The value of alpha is 1.2 angstroms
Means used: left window 16.5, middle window 16.1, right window 17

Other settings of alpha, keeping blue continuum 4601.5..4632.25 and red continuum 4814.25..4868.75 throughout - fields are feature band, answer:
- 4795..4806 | -0.40 angstroms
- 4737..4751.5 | -0.44 angstroms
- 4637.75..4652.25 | 0.49 angstroms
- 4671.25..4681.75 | 0.25 angstroms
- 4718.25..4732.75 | 0.06 angstroms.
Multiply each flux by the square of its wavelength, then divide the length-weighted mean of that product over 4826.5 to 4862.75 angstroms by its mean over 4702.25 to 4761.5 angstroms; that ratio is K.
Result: 1.04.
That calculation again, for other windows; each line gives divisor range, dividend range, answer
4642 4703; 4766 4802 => 1.08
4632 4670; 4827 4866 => 1.09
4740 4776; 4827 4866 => 1.02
